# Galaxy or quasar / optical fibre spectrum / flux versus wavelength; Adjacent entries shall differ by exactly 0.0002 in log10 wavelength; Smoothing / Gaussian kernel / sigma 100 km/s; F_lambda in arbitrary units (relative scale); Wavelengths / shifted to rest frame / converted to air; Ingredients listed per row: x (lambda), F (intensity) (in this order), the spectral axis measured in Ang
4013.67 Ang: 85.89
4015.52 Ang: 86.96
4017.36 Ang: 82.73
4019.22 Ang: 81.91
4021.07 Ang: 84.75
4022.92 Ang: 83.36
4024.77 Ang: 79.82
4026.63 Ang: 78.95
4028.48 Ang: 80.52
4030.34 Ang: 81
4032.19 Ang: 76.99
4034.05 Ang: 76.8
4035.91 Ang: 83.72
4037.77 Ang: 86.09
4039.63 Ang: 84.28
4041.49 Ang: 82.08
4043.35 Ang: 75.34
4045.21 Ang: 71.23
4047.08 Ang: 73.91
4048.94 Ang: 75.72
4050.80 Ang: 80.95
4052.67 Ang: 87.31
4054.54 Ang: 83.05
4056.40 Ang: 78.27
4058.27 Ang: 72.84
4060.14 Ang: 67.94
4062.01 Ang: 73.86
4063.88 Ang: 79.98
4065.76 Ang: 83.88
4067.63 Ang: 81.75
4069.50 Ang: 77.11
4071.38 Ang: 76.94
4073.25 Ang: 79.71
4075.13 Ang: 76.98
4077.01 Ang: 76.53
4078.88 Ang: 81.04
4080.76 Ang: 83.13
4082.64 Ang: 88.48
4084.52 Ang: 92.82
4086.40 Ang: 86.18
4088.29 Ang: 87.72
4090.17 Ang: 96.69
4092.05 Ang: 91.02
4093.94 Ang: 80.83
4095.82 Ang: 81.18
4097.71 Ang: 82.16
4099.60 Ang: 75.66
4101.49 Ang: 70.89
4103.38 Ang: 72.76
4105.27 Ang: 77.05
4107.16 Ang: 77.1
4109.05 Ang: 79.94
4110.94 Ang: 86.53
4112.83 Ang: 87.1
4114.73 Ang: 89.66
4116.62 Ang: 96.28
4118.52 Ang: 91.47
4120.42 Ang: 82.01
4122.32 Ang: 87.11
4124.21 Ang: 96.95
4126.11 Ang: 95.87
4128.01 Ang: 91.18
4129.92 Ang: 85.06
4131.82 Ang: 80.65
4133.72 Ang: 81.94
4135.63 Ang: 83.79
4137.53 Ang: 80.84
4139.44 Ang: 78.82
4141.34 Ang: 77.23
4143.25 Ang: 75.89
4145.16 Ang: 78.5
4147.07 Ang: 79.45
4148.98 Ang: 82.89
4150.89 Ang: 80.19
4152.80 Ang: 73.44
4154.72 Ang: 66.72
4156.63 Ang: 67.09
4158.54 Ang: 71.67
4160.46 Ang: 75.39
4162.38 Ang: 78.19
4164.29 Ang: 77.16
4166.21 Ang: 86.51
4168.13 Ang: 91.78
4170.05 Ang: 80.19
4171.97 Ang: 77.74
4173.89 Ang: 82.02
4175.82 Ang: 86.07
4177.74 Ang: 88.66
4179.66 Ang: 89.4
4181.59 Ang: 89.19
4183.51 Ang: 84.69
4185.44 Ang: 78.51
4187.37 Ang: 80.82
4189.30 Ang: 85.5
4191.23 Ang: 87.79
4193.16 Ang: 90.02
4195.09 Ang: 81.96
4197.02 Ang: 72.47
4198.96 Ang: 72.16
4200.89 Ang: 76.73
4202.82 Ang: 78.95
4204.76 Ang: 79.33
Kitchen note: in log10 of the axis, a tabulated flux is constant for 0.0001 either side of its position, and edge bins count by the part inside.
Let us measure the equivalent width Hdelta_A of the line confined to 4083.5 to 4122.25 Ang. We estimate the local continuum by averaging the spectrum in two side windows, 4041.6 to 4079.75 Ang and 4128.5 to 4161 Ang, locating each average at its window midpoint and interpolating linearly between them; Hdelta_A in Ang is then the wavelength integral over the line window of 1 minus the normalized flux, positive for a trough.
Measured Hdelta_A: -3.24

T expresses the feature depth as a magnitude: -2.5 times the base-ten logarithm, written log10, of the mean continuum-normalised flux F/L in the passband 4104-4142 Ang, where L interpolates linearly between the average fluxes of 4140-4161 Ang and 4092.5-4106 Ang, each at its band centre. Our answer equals -0.12 mag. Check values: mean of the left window 77.7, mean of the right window 75.4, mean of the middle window 85.3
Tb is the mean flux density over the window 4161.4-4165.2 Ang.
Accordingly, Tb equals 77.7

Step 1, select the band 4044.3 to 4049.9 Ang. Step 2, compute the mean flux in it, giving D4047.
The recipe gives 73.7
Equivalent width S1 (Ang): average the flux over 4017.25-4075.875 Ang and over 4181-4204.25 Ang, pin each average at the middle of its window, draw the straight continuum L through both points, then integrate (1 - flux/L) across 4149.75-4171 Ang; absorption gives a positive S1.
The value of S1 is 1.0 Ang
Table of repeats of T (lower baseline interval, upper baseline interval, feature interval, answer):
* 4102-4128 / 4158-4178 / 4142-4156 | 0.09 mag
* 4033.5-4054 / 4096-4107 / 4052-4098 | -0.06 mag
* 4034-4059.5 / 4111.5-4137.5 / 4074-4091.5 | -0.03 mag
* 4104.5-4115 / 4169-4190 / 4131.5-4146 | 0.05 mag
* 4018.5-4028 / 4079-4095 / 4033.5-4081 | 0.08 mag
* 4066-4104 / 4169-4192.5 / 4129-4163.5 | 0.08 mag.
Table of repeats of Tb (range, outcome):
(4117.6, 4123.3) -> 87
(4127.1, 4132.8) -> 85.5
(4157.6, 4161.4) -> 73.4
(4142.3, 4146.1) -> 77.2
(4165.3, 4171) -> 86.2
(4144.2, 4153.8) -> 78.8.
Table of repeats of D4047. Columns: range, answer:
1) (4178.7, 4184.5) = 87.7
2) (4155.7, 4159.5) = 69.4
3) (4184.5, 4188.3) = 79.6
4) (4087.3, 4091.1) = 92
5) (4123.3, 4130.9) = 92.1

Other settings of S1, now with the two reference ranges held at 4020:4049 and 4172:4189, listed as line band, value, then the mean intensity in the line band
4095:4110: 0.9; 77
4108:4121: -0.8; 87.7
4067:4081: 0.4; 78.9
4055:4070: 0.7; 77.2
